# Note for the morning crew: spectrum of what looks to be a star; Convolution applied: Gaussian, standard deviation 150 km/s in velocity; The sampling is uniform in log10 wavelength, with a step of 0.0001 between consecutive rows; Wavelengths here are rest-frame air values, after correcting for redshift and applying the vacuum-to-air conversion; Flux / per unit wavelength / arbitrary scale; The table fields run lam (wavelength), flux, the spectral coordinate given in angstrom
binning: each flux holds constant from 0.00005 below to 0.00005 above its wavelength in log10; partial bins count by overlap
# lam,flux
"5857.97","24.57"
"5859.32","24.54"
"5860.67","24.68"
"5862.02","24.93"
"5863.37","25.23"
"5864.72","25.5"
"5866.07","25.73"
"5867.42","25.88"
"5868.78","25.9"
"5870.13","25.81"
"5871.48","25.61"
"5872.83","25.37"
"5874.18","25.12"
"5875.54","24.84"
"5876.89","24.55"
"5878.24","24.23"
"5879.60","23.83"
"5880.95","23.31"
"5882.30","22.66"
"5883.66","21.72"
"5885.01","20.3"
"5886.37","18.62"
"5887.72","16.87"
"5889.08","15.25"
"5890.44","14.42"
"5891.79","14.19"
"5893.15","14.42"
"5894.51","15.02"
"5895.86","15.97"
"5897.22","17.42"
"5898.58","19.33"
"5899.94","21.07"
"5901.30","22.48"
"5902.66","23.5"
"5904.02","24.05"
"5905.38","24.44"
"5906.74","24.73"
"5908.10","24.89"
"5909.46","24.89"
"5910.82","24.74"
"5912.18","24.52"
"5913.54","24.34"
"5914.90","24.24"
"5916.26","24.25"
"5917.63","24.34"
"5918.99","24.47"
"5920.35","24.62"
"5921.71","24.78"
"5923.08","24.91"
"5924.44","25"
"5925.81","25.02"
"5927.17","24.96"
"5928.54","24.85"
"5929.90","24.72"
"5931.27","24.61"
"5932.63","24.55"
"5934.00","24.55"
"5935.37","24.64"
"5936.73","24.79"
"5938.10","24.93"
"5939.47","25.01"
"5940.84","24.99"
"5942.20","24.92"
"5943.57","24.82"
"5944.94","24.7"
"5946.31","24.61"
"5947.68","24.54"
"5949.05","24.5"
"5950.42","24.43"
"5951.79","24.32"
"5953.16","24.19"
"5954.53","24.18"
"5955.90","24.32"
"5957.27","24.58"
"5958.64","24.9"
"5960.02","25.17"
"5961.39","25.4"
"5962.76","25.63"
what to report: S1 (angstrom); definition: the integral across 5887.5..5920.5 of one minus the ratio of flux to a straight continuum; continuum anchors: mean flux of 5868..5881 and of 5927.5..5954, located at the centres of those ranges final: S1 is 4.9 angstrom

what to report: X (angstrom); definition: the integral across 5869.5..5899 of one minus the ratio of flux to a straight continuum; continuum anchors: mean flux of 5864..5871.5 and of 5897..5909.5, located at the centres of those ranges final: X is 4.90 angstrom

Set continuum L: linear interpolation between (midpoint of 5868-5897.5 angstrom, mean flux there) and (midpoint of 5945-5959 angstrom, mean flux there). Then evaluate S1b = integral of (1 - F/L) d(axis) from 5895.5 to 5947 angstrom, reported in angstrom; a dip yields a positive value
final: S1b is -2.6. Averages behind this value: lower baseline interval 20.8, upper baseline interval 24.5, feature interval 24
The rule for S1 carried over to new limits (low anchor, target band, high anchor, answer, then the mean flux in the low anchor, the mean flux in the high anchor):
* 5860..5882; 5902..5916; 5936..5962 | 0.2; 25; 24.7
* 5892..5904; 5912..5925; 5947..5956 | -2.3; 18.8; 24.4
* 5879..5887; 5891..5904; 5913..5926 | 2.6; 21.7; 24.6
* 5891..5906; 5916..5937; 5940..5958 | -2.4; 19.2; 24.6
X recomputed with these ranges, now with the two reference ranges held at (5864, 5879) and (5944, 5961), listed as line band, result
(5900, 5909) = 0.4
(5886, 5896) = 3.8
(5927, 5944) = -0.1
